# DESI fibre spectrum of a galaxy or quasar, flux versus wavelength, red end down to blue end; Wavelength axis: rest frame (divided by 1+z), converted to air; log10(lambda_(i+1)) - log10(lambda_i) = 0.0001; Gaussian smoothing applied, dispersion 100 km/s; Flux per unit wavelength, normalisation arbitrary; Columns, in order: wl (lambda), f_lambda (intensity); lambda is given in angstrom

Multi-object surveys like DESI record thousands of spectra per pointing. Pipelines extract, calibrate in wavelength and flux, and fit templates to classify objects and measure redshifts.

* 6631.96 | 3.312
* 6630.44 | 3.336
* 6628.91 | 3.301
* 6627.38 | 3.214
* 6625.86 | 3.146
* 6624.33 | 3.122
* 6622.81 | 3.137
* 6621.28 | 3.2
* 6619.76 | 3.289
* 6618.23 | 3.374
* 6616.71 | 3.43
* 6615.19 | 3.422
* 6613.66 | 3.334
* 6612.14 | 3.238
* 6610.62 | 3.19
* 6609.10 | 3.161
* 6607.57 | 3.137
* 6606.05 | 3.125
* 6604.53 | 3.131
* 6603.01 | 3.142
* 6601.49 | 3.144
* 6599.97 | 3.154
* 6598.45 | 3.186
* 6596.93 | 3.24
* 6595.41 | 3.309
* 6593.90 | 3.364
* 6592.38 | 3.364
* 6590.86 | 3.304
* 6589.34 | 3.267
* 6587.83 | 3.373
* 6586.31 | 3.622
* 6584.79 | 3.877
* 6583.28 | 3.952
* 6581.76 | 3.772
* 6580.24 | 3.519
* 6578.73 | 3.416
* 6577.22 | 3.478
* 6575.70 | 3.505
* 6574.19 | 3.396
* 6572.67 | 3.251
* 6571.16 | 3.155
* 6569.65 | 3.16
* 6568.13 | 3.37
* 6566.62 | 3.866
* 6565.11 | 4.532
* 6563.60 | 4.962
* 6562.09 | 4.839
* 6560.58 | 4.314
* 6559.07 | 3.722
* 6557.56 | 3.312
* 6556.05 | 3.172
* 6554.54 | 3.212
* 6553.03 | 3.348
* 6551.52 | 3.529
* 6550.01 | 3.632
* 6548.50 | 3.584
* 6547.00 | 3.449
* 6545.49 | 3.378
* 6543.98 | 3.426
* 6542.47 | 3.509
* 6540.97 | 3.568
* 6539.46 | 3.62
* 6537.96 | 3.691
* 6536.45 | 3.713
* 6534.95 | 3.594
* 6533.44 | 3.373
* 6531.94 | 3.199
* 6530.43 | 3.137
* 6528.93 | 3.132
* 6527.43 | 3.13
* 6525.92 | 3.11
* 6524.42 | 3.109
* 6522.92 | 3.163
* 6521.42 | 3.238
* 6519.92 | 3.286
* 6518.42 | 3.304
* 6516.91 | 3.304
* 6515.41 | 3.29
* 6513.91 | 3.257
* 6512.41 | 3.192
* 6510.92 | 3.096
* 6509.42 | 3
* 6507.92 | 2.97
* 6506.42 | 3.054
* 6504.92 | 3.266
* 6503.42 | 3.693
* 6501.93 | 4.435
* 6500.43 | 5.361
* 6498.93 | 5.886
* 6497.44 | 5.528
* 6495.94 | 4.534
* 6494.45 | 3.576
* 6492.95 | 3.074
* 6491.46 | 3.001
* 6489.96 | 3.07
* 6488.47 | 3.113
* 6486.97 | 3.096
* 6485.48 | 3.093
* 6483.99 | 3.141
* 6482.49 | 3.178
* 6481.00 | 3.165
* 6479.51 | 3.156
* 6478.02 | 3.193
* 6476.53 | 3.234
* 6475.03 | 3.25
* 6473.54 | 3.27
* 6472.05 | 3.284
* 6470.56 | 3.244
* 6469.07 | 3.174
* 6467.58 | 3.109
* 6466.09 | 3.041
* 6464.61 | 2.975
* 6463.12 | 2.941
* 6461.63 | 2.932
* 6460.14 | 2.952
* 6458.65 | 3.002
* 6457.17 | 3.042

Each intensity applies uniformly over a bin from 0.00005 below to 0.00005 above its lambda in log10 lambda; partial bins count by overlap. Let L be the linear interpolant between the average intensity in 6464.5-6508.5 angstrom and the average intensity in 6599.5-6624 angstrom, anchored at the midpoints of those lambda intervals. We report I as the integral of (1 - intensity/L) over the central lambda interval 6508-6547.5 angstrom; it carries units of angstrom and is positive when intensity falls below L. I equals 1.2 angstrom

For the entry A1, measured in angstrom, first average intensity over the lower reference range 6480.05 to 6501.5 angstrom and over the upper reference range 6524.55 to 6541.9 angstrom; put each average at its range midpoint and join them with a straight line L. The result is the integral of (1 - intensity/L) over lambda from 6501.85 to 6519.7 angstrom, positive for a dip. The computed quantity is 1.6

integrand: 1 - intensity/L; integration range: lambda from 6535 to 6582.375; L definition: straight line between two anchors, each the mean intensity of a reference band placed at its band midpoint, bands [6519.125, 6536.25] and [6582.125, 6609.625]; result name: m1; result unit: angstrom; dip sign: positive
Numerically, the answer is -4.9 angstrom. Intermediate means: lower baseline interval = 3.24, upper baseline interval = 3.33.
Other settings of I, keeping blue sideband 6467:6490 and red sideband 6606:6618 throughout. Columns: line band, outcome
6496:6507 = -4.46 angstrom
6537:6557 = -1.54 angstrom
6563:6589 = -3.22 angstrom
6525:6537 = -0.29 angstrom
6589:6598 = -0.14 angstrom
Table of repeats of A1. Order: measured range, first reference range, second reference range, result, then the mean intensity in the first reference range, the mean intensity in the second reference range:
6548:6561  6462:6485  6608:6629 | -1.2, 3.15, 3.25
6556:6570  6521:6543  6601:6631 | -2.9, 3.35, 3.23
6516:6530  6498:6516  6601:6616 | 1.7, 3.73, 3.2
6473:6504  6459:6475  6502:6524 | -4.8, 3.1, 3.26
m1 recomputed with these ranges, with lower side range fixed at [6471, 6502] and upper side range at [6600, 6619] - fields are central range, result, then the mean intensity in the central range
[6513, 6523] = 0.73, 3.27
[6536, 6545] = -0.32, 3.58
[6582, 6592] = -0.80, 3.57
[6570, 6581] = -0.13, 3.38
